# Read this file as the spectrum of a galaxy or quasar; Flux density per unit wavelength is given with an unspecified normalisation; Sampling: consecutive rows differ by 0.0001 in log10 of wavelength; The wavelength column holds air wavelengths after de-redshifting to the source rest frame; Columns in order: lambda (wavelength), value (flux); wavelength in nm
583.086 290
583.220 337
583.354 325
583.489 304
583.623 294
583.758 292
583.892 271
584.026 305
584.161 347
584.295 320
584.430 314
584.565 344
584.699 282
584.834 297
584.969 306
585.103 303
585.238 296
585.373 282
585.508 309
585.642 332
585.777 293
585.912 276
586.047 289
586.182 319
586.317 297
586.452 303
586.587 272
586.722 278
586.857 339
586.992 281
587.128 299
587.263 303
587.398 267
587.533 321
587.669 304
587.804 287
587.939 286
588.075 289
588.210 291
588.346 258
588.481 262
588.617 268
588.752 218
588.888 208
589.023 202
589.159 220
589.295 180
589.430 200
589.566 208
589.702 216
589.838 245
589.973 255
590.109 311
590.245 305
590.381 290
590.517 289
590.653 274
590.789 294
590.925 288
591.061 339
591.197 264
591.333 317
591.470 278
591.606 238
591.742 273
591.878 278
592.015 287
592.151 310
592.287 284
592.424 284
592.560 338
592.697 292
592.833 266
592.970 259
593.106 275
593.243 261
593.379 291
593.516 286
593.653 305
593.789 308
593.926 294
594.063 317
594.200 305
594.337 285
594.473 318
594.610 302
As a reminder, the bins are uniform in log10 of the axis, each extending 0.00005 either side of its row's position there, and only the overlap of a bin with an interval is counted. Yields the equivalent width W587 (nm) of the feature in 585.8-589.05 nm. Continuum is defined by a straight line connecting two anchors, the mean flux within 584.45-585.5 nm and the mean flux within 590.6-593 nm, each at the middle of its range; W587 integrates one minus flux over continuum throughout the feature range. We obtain 0.18 nm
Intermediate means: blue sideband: 302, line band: 281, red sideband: 287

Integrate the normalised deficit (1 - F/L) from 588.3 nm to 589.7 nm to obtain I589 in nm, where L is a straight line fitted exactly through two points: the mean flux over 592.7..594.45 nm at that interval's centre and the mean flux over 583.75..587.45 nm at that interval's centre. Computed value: 0.35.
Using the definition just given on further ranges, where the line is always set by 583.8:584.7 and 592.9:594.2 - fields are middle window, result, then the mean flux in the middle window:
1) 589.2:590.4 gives 0.22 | 243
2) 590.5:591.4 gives 0.00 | 295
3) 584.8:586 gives 0.04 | 299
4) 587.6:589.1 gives 0.21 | 261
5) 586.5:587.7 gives 0.04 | 296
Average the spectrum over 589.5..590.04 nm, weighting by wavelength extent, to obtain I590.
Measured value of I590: 231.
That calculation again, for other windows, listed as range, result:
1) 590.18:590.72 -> 289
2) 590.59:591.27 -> 292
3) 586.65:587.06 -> 299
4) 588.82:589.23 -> 210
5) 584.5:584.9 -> 308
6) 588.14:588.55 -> 270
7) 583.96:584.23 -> 326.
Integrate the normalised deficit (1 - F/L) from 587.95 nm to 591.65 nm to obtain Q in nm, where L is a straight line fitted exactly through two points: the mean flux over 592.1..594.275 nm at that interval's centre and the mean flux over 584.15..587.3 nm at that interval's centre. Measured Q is 0.46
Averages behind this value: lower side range 303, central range 260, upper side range 292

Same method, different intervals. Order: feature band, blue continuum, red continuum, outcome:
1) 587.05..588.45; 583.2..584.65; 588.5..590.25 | -0.184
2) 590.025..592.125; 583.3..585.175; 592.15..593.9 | 0.030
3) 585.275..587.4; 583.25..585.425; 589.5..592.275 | 0.002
